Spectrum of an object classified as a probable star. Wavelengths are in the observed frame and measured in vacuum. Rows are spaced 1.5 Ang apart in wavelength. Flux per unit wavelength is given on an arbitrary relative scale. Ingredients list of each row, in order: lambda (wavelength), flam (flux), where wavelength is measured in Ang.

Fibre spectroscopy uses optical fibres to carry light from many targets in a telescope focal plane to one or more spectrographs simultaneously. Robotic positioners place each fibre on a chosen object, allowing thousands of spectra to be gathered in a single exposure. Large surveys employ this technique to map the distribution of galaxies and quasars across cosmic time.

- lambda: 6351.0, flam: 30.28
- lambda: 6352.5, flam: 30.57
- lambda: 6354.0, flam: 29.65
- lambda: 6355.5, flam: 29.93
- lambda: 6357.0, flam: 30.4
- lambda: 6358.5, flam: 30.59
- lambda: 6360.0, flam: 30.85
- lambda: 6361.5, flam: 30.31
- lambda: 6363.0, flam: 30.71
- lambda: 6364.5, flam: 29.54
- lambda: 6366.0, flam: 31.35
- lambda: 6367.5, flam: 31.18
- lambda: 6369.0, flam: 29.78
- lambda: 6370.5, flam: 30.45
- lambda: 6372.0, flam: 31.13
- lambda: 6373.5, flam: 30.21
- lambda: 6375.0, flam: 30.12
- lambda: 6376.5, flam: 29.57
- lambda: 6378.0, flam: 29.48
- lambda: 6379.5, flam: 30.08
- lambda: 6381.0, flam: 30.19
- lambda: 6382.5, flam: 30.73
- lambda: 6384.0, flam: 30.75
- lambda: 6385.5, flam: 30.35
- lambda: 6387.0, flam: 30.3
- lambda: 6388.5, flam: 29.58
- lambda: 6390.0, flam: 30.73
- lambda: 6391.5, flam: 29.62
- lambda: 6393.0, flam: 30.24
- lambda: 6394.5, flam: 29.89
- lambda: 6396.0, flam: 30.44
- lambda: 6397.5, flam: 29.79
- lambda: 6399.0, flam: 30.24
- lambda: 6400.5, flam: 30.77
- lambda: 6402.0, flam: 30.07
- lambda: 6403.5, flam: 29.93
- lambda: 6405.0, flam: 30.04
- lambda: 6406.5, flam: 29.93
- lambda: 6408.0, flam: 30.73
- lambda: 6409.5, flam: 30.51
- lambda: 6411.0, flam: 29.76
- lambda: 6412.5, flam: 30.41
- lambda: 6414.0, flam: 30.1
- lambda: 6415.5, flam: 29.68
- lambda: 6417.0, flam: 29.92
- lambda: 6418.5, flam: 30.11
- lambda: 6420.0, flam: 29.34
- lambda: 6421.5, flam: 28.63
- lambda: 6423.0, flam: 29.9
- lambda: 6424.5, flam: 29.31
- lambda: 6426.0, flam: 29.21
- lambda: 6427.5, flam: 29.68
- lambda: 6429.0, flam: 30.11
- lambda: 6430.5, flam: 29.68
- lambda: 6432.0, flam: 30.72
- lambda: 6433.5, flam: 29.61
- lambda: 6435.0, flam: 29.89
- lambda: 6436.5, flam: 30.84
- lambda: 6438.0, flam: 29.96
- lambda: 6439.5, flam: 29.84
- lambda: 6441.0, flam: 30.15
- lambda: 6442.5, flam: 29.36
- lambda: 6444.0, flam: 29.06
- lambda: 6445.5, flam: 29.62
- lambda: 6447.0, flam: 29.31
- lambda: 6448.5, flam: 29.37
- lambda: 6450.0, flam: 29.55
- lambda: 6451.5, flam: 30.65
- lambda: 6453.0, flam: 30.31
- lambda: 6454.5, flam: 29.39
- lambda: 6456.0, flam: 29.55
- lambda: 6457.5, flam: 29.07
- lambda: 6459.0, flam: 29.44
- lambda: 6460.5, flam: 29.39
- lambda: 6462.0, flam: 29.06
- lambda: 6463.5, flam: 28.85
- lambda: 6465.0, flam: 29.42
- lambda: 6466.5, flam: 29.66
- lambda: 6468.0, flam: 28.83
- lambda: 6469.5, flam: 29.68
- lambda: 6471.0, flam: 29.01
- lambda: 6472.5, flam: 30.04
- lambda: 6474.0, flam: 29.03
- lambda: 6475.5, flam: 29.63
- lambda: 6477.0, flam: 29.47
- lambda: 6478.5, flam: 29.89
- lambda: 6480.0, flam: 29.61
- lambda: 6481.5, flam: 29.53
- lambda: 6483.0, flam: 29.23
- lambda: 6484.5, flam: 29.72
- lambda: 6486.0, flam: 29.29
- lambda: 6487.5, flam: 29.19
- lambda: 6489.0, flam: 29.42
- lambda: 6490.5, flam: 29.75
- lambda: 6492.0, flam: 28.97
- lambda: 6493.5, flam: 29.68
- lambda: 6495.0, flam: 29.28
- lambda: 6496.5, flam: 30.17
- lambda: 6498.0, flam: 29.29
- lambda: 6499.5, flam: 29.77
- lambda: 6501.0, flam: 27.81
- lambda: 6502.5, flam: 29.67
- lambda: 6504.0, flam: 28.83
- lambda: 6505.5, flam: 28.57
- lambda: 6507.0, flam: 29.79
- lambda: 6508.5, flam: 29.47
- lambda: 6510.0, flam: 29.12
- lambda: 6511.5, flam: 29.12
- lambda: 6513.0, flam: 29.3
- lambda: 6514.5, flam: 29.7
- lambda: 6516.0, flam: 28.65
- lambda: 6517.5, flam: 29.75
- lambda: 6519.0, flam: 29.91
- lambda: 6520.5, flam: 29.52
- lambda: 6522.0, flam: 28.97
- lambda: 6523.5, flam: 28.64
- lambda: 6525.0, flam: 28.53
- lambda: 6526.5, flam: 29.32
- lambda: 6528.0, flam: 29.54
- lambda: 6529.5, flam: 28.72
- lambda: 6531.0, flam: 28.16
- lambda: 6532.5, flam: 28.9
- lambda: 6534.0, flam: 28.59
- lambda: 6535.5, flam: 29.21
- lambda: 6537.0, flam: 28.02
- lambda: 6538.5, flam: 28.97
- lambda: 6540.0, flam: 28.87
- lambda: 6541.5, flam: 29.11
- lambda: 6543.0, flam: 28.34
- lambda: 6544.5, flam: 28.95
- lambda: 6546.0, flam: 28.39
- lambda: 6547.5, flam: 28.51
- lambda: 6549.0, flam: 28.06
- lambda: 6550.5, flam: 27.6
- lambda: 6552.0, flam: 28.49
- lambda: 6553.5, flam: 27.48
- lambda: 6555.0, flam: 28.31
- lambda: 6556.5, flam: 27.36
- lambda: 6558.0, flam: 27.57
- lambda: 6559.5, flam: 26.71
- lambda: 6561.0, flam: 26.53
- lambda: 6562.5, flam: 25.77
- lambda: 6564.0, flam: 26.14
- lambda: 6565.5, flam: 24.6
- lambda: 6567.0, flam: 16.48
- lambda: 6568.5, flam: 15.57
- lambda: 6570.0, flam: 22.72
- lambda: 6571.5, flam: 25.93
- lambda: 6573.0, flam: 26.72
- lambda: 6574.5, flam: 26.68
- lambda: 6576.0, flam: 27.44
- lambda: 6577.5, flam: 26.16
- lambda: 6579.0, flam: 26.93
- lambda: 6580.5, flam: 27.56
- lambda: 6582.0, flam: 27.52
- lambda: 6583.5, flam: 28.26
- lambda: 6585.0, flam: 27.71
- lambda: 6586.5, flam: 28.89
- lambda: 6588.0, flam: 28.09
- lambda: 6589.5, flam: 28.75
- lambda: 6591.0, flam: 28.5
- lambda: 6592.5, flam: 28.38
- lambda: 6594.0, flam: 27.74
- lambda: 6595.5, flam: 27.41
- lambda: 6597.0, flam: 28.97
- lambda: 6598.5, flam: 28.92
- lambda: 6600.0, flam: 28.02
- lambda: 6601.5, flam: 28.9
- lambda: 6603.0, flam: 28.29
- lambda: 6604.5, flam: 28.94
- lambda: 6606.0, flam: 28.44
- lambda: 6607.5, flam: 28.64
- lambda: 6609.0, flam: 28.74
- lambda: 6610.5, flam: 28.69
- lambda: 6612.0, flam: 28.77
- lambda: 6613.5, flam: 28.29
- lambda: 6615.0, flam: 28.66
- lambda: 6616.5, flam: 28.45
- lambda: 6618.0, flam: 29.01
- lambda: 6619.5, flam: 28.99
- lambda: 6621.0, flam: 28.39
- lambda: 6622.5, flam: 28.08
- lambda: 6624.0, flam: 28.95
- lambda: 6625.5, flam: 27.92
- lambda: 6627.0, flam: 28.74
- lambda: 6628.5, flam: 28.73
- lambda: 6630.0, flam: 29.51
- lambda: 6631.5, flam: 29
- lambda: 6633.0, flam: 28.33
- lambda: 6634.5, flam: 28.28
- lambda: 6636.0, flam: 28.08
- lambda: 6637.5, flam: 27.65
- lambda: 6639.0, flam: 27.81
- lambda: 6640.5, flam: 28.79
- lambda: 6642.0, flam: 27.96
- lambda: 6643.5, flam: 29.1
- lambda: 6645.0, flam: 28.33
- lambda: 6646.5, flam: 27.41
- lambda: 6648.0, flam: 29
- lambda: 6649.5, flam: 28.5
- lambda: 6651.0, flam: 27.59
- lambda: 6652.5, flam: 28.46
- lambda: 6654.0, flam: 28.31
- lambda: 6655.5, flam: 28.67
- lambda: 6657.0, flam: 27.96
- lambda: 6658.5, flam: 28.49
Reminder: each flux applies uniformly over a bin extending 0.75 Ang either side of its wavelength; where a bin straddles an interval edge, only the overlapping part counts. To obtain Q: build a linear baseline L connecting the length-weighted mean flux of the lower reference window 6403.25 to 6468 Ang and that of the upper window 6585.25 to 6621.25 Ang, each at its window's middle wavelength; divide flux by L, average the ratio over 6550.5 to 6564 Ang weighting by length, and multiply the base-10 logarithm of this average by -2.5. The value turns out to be 0.06 mag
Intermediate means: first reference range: 29.7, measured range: 27.2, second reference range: 28.5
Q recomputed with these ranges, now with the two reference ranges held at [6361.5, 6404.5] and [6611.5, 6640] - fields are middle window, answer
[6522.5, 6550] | 0.02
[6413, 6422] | 0.01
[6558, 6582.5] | 0.16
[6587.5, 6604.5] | 0.01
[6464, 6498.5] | 0.00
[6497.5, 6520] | 0.00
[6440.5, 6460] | 0.01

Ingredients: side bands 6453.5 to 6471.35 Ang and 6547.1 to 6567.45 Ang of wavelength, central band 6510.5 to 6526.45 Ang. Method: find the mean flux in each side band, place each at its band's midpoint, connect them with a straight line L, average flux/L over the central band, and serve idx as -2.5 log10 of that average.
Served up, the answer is -0.06 mag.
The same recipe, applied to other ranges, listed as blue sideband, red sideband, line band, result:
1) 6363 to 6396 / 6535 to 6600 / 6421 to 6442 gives -0.016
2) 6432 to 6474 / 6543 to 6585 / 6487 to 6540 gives -0.051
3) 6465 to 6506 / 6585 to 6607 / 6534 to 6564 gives 0.032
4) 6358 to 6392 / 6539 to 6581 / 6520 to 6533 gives -0.070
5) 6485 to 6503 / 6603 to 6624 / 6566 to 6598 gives 0.098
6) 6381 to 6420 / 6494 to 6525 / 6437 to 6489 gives 0.005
